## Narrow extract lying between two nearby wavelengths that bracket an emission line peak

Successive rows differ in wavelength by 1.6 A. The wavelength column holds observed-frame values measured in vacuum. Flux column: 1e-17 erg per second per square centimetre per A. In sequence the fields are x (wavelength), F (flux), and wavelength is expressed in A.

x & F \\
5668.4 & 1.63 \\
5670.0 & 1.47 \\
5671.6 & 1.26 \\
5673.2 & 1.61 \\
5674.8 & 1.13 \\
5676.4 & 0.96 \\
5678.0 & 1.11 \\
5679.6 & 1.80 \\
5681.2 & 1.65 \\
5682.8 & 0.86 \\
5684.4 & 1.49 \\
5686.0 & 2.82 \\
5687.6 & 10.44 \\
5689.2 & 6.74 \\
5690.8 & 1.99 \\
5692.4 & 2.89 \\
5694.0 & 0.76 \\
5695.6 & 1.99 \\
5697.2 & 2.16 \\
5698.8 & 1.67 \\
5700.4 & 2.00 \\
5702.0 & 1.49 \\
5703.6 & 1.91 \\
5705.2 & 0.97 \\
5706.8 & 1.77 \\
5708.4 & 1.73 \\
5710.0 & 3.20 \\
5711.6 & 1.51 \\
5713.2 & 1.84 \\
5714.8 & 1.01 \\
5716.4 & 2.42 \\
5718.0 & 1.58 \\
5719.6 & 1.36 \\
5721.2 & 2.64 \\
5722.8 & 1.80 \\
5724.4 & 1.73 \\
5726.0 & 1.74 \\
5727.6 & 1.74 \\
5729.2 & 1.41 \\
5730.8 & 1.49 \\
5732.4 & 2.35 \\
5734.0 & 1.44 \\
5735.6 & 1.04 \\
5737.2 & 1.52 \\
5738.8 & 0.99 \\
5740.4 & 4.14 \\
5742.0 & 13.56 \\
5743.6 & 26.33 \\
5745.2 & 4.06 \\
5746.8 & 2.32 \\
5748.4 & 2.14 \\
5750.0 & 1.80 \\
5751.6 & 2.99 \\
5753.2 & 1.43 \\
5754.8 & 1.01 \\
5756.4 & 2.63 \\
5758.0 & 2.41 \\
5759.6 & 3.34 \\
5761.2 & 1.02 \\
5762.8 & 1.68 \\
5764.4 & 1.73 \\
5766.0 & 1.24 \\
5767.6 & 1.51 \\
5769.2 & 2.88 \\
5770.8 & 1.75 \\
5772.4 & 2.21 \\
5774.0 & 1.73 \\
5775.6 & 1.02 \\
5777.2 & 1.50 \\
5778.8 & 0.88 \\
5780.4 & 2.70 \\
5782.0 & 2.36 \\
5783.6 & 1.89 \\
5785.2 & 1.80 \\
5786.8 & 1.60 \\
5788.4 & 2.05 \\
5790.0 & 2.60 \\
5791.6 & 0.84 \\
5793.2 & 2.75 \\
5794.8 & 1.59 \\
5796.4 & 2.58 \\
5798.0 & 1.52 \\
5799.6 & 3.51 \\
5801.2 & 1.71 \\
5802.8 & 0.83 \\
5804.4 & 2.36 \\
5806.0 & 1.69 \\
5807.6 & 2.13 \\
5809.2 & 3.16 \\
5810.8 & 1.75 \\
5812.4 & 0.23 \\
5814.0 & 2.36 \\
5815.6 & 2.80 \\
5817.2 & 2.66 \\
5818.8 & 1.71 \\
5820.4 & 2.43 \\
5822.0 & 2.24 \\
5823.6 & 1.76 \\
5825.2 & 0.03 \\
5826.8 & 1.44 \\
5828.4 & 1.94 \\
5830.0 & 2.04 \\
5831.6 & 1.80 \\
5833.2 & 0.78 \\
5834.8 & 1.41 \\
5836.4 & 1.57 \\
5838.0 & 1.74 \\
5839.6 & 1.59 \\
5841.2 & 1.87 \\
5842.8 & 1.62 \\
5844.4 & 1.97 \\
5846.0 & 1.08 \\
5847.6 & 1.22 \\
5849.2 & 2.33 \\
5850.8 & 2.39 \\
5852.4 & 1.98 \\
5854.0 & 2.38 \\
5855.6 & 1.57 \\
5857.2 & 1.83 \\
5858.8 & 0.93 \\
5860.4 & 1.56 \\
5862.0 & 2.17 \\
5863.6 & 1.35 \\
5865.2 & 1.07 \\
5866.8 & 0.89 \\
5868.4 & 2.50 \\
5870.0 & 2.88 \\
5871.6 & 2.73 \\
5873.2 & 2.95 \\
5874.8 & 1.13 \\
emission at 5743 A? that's [O III]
